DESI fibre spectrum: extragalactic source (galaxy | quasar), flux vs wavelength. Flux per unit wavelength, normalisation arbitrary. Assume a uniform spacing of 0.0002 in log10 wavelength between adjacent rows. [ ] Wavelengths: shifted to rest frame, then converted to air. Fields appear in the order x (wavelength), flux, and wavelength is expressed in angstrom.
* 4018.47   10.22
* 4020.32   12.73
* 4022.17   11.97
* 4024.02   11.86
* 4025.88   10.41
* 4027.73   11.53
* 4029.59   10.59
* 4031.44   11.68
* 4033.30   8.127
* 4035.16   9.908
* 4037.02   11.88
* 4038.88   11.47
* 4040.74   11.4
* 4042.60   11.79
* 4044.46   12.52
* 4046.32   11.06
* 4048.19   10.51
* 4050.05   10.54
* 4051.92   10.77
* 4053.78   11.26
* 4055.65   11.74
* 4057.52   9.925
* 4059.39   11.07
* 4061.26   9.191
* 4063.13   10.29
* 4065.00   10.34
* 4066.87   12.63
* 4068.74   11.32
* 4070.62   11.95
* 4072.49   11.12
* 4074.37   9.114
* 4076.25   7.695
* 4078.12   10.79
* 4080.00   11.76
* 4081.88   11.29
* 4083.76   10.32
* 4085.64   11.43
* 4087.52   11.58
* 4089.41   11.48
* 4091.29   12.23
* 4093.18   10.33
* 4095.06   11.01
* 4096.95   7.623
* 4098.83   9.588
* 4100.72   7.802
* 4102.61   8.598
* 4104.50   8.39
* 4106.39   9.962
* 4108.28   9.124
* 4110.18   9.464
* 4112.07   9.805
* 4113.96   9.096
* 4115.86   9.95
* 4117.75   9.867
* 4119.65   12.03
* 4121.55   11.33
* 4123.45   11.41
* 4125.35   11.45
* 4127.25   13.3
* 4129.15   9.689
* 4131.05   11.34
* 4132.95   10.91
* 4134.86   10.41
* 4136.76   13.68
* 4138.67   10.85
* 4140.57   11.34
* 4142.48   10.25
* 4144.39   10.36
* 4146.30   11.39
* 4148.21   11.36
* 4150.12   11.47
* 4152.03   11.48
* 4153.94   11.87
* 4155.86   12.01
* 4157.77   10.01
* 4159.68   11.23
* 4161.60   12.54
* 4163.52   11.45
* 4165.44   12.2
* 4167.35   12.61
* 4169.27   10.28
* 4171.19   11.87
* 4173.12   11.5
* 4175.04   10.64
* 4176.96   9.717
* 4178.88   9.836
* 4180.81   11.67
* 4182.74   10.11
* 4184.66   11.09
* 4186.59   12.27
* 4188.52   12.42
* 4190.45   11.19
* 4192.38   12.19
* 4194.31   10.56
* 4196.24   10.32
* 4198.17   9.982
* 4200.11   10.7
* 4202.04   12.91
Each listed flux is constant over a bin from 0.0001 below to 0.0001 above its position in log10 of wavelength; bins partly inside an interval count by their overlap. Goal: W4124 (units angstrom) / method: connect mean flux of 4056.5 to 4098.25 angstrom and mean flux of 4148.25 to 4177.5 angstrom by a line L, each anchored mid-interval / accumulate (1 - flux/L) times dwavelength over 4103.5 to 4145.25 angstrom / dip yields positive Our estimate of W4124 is 1.66 angstrom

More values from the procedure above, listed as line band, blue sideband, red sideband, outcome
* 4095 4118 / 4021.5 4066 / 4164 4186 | 3.8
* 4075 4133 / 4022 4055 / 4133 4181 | 4.4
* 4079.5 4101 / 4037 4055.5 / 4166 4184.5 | 1.1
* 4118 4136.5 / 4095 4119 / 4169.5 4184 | -3.2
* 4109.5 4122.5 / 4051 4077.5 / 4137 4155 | 0.9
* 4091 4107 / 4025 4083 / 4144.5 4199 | 2.3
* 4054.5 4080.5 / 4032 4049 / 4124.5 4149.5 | 1.0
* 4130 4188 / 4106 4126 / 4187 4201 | -2.8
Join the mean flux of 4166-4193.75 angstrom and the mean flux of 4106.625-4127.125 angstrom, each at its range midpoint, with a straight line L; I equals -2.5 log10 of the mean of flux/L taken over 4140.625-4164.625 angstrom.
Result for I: -0.04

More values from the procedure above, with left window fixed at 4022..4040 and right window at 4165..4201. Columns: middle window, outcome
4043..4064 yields 0.010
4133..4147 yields -0.011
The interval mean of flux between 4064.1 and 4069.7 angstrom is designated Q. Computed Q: 11.4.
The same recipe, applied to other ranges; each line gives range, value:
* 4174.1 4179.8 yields 10.1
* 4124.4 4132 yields 11.5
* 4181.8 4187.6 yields 11.2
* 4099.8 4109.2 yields 8.78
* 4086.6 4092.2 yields 11.8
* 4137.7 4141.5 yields 11.1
